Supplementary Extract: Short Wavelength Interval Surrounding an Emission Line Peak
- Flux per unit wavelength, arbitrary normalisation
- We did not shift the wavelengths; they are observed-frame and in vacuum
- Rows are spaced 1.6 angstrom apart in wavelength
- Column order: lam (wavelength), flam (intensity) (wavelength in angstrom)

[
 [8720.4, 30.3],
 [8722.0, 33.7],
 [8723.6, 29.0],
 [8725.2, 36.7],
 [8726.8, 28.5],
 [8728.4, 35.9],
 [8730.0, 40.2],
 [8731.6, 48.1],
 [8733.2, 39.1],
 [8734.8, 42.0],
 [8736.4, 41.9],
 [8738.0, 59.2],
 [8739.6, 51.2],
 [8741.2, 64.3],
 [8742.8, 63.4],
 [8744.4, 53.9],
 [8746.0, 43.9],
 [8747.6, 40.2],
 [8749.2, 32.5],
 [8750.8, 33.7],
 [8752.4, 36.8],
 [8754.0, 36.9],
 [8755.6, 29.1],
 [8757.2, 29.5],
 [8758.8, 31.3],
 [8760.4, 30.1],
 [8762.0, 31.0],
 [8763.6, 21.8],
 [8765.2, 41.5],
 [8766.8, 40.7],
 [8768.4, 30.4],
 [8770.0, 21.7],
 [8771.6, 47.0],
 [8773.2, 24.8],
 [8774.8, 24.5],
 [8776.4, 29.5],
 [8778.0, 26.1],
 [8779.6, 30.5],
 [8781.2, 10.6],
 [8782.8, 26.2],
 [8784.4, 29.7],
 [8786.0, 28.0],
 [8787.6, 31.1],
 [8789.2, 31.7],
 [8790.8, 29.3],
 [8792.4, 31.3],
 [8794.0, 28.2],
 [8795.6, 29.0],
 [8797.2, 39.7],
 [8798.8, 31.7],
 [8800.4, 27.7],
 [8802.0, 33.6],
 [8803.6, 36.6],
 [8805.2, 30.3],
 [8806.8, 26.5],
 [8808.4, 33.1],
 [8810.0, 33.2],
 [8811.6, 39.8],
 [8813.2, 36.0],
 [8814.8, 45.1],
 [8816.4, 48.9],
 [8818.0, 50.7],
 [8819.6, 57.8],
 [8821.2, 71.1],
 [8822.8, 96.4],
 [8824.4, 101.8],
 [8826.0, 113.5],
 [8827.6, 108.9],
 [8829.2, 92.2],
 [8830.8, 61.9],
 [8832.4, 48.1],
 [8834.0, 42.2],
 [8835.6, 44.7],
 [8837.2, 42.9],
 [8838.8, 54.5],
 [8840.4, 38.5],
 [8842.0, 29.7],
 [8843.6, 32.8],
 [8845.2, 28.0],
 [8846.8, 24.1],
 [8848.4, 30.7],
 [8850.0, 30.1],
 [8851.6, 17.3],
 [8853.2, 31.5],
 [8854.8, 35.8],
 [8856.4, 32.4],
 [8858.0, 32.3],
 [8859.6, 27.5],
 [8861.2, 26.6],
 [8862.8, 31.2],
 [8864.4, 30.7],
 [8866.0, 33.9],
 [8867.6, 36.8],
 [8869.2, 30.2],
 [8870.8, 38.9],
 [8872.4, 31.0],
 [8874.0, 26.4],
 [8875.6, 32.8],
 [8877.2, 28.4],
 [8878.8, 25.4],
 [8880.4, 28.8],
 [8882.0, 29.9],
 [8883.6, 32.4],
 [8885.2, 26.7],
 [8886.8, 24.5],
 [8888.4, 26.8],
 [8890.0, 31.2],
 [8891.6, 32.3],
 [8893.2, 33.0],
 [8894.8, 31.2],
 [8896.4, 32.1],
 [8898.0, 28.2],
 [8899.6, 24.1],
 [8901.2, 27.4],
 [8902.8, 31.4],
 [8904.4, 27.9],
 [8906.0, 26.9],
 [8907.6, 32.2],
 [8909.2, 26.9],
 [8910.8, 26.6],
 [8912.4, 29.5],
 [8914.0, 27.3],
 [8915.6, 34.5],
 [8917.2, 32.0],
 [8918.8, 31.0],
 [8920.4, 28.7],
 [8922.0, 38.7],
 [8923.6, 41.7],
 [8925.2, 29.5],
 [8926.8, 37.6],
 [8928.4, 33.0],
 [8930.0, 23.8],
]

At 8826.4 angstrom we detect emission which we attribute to [O III]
